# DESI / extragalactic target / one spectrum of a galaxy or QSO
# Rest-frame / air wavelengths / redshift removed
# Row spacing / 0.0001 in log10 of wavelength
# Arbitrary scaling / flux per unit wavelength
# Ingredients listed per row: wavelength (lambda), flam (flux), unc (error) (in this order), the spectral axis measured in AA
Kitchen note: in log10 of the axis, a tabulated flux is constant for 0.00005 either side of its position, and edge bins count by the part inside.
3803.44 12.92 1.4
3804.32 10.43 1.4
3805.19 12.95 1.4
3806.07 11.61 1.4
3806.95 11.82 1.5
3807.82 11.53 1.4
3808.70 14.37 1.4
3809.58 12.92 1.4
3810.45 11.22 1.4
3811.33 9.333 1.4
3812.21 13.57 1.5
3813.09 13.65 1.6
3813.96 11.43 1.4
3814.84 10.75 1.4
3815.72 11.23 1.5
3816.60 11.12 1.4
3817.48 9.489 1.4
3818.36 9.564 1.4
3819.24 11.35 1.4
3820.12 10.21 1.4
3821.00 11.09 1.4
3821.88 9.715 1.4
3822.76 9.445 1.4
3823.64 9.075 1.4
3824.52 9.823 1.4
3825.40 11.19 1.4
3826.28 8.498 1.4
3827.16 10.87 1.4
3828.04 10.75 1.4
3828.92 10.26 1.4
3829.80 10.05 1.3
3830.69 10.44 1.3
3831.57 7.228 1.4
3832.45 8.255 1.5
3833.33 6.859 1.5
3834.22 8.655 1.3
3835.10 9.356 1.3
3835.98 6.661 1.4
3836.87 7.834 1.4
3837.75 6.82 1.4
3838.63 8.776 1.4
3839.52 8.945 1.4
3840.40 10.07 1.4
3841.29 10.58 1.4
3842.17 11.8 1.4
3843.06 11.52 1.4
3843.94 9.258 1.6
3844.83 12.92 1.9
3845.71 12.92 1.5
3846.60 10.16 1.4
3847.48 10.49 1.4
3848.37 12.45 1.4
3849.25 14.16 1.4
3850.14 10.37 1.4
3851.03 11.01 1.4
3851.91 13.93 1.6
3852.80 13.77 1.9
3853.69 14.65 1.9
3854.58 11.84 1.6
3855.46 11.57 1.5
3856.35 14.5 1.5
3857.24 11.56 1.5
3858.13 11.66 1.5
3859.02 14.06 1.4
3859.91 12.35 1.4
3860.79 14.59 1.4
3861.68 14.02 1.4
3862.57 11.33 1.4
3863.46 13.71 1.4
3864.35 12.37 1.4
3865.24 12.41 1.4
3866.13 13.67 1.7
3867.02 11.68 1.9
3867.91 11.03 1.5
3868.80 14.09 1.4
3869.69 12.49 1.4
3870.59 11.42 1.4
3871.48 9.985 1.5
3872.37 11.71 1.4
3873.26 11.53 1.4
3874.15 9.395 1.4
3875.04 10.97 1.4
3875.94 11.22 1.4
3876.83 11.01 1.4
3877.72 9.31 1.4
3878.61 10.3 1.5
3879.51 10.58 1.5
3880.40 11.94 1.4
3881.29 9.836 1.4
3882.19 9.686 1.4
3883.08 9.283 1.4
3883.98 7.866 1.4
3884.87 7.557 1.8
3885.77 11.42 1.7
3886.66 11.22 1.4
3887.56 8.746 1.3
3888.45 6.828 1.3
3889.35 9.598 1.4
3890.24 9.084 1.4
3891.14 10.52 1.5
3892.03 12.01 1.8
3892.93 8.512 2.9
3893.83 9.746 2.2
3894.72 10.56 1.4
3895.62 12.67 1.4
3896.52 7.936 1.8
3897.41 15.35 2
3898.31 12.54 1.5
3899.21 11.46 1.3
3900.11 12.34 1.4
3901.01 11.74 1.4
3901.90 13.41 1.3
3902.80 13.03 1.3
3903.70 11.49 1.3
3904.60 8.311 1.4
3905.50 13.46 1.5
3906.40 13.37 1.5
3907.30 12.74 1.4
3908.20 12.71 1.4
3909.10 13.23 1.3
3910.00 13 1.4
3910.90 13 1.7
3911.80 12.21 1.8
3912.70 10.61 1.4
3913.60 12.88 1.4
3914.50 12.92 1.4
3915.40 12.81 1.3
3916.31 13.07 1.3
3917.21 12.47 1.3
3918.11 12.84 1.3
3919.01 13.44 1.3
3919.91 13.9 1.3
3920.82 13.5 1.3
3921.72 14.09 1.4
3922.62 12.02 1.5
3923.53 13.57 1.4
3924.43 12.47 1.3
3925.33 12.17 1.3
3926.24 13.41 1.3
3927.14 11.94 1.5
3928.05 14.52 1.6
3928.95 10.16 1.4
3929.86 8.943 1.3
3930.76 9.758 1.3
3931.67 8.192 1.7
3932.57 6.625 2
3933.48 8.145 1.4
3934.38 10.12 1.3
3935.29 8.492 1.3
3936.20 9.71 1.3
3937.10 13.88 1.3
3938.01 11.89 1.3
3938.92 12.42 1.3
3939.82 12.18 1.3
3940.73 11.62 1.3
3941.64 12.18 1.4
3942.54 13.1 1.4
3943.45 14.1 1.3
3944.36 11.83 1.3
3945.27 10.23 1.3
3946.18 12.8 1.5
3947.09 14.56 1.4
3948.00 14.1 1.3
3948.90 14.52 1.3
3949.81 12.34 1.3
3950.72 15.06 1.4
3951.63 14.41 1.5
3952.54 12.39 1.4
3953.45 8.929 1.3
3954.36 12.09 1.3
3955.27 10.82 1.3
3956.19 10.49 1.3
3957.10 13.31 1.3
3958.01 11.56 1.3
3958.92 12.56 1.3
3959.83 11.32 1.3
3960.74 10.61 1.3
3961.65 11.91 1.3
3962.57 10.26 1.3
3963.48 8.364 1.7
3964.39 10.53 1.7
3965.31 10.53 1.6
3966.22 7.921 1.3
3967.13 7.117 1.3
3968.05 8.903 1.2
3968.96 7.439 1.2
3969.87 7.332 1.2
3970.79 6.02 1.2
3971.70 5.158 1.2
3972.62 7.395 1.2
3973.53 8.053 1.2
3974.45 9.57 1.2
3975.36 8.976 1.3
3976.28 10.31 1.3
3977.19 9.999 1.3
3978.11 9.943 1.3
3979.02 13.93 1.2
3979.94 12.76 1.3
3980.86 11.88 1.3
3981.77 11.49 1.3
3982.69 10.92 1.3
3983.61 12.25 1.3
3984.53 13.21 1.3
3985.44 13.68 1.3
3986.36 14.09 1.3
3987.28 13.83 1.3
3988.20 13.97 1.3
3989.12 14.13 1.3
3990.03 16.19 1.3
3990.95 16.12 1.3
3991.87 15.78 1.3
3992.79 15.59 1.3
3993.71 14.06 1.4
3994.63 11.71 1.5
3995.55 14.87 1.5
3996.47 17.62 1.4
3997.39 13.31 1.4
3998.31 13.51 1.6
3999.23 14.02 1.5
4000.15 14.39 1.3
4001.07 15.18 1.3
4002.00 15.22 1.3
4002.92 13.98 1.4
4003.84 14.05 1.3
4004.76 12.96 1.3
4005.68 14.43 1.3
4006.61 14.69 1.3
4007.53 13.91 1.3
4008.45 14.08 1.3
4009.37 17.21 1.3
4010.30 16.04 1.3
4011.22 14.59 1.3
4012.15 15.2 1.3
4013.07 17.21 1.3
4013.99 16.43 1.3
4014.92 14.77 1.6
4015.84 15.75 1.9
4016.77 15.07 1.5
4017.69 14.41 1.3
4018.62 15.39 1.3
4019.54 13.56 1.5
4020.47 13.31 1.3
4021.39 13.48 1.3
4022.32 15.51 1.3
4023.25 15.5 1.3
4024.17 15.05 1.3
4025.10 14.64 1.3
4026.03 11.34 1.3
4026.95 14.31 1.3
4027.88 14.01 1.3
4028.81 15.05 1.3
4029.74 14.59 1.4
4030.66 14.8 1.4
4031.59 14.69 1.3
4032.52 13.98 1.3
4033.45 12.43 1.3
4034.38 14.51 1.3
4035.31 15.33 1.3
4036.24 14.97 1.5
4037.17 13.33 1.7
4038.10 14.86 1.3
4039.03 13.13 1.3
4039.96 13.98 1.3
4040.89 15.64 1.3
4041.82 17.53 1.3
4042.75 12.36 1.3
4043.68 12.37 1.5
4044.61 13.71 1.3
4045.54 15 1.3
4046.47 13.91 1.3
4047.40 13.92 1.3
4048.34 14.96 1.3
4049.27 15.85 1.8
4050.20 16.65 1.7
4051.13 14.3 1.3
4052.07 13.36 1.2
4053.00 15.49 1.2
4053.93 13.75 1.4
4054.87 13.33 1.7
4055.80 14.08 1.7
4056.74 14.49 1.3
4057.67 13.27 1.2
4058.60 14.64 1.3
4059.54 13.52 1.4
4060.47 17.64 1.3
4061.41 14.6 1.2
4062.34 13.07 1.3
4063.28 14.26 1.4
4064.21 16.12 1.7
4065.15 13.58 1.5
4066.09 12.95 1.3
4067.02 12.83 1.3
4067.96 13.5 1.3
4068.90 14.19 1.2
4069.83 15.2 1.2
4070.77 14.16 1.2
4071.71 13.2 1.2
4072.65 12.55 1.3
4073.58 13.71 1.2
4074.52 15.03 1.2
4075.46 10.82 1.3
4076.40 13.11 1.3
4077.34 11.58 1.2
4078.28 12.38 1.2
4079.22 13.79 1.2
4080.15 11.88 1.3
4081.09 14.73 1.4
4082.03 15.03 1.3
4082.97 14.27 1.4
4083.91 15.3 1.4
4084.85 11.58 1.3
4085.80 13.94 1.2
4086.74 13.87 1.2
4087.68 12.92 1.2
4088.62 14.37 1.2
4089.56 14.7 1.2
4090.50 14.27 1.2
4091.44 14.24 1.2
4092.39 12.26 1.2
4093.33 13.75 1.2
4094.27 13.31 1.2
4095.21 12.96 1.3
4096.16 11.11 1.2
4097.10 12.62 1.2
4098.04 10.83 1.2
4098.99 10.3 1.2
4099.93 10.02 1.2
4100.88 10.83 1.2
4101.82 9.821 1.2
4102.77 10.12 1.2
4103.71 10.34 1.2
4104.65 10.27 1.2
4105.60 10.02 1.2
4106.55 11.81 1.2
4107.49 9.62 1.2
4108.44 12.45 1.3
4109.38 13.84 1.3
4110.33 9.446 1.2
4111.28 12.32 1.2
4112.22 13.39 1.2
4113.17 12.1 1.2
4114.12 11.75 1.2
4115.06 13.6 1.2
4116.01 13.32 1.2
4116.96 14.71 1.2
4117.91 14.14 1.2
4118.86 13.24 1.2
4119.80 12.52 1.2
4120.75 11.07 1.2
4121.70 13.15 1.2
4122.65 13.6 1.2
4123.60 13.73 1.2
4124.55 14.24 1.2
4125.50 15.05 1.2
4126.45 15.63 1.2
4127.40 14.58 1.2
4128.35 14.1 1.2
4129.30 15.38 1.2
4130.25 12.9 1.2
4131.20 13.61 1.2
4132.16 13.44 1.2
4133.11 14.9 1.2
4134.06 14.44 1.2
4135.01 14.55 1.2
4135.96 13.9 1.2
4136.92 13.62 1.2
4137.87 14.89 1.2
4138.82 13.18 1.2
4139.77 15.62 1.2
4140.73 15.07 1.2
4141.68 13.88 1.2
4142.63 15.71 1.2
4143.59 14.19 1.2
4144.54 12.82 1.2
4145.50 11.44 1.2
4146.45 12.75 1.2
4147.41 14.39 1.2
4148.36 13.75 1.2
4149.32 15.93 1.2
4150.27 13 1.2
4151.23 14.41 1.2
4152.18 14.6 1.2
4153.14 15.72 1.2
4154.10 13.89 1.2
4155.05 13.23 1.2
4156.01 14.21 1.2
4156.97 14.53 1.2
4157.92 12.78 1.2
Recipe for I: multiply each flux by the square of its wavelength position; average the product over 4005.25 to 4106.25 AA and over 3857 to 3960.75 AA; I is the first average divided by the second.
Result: 1.27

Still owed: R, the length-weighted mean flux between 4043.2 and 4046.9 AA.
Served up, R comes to 13.8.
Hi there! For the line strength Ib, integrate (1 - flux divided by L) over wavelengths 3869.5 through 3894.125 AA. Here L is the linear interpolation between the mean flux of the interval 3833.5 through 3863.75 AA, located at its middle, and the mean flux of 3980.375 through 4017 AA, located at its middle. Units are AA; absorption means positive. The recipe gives 3.9 AA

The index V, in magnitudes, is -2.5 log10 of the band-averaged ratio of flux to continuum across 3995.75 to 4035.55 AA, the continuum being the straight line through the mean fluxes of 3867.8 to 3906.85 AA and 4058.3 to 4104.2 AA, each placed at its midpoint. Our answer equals -0.18 mag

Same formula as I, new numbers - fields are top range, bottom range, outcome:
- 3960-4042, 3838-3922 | 1.20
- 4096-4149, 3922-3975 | 1.30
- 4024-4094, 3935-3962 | 1.21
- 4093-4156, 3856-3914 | 1.29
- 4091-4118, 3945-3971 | 1.16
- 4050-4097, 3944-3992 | 1.28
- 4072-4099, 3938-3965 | 1.17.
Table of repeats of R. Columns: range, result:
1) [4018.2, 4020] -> 14.5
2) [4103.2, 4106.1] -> 10.2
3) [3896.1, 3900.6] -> 11.9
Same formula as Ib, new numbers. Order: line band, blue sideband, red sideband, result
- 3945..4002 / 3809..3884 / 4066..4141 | 0.58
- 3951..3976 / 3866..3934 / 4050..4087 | 5.02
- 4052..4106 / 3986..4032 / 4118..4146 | 4.16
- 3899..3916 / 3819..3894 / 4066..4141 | -1.74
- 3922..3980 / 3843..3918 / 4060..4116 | 5.51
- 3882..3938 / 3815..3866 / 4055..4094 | 1.89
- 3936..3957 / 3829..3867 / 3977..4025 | 1.11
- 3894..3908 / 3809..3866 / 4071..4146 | -0.61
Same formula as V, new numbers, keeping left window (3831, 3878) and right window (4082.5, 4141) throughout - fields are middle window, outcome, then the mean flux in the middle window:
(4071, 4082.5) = -0.034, 13.2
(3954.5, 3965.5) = 0.085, 11.1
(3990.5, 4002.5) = -0.202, 14.7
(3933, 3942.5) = 0.063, 11.1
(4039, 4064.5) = -0.151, 14.5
